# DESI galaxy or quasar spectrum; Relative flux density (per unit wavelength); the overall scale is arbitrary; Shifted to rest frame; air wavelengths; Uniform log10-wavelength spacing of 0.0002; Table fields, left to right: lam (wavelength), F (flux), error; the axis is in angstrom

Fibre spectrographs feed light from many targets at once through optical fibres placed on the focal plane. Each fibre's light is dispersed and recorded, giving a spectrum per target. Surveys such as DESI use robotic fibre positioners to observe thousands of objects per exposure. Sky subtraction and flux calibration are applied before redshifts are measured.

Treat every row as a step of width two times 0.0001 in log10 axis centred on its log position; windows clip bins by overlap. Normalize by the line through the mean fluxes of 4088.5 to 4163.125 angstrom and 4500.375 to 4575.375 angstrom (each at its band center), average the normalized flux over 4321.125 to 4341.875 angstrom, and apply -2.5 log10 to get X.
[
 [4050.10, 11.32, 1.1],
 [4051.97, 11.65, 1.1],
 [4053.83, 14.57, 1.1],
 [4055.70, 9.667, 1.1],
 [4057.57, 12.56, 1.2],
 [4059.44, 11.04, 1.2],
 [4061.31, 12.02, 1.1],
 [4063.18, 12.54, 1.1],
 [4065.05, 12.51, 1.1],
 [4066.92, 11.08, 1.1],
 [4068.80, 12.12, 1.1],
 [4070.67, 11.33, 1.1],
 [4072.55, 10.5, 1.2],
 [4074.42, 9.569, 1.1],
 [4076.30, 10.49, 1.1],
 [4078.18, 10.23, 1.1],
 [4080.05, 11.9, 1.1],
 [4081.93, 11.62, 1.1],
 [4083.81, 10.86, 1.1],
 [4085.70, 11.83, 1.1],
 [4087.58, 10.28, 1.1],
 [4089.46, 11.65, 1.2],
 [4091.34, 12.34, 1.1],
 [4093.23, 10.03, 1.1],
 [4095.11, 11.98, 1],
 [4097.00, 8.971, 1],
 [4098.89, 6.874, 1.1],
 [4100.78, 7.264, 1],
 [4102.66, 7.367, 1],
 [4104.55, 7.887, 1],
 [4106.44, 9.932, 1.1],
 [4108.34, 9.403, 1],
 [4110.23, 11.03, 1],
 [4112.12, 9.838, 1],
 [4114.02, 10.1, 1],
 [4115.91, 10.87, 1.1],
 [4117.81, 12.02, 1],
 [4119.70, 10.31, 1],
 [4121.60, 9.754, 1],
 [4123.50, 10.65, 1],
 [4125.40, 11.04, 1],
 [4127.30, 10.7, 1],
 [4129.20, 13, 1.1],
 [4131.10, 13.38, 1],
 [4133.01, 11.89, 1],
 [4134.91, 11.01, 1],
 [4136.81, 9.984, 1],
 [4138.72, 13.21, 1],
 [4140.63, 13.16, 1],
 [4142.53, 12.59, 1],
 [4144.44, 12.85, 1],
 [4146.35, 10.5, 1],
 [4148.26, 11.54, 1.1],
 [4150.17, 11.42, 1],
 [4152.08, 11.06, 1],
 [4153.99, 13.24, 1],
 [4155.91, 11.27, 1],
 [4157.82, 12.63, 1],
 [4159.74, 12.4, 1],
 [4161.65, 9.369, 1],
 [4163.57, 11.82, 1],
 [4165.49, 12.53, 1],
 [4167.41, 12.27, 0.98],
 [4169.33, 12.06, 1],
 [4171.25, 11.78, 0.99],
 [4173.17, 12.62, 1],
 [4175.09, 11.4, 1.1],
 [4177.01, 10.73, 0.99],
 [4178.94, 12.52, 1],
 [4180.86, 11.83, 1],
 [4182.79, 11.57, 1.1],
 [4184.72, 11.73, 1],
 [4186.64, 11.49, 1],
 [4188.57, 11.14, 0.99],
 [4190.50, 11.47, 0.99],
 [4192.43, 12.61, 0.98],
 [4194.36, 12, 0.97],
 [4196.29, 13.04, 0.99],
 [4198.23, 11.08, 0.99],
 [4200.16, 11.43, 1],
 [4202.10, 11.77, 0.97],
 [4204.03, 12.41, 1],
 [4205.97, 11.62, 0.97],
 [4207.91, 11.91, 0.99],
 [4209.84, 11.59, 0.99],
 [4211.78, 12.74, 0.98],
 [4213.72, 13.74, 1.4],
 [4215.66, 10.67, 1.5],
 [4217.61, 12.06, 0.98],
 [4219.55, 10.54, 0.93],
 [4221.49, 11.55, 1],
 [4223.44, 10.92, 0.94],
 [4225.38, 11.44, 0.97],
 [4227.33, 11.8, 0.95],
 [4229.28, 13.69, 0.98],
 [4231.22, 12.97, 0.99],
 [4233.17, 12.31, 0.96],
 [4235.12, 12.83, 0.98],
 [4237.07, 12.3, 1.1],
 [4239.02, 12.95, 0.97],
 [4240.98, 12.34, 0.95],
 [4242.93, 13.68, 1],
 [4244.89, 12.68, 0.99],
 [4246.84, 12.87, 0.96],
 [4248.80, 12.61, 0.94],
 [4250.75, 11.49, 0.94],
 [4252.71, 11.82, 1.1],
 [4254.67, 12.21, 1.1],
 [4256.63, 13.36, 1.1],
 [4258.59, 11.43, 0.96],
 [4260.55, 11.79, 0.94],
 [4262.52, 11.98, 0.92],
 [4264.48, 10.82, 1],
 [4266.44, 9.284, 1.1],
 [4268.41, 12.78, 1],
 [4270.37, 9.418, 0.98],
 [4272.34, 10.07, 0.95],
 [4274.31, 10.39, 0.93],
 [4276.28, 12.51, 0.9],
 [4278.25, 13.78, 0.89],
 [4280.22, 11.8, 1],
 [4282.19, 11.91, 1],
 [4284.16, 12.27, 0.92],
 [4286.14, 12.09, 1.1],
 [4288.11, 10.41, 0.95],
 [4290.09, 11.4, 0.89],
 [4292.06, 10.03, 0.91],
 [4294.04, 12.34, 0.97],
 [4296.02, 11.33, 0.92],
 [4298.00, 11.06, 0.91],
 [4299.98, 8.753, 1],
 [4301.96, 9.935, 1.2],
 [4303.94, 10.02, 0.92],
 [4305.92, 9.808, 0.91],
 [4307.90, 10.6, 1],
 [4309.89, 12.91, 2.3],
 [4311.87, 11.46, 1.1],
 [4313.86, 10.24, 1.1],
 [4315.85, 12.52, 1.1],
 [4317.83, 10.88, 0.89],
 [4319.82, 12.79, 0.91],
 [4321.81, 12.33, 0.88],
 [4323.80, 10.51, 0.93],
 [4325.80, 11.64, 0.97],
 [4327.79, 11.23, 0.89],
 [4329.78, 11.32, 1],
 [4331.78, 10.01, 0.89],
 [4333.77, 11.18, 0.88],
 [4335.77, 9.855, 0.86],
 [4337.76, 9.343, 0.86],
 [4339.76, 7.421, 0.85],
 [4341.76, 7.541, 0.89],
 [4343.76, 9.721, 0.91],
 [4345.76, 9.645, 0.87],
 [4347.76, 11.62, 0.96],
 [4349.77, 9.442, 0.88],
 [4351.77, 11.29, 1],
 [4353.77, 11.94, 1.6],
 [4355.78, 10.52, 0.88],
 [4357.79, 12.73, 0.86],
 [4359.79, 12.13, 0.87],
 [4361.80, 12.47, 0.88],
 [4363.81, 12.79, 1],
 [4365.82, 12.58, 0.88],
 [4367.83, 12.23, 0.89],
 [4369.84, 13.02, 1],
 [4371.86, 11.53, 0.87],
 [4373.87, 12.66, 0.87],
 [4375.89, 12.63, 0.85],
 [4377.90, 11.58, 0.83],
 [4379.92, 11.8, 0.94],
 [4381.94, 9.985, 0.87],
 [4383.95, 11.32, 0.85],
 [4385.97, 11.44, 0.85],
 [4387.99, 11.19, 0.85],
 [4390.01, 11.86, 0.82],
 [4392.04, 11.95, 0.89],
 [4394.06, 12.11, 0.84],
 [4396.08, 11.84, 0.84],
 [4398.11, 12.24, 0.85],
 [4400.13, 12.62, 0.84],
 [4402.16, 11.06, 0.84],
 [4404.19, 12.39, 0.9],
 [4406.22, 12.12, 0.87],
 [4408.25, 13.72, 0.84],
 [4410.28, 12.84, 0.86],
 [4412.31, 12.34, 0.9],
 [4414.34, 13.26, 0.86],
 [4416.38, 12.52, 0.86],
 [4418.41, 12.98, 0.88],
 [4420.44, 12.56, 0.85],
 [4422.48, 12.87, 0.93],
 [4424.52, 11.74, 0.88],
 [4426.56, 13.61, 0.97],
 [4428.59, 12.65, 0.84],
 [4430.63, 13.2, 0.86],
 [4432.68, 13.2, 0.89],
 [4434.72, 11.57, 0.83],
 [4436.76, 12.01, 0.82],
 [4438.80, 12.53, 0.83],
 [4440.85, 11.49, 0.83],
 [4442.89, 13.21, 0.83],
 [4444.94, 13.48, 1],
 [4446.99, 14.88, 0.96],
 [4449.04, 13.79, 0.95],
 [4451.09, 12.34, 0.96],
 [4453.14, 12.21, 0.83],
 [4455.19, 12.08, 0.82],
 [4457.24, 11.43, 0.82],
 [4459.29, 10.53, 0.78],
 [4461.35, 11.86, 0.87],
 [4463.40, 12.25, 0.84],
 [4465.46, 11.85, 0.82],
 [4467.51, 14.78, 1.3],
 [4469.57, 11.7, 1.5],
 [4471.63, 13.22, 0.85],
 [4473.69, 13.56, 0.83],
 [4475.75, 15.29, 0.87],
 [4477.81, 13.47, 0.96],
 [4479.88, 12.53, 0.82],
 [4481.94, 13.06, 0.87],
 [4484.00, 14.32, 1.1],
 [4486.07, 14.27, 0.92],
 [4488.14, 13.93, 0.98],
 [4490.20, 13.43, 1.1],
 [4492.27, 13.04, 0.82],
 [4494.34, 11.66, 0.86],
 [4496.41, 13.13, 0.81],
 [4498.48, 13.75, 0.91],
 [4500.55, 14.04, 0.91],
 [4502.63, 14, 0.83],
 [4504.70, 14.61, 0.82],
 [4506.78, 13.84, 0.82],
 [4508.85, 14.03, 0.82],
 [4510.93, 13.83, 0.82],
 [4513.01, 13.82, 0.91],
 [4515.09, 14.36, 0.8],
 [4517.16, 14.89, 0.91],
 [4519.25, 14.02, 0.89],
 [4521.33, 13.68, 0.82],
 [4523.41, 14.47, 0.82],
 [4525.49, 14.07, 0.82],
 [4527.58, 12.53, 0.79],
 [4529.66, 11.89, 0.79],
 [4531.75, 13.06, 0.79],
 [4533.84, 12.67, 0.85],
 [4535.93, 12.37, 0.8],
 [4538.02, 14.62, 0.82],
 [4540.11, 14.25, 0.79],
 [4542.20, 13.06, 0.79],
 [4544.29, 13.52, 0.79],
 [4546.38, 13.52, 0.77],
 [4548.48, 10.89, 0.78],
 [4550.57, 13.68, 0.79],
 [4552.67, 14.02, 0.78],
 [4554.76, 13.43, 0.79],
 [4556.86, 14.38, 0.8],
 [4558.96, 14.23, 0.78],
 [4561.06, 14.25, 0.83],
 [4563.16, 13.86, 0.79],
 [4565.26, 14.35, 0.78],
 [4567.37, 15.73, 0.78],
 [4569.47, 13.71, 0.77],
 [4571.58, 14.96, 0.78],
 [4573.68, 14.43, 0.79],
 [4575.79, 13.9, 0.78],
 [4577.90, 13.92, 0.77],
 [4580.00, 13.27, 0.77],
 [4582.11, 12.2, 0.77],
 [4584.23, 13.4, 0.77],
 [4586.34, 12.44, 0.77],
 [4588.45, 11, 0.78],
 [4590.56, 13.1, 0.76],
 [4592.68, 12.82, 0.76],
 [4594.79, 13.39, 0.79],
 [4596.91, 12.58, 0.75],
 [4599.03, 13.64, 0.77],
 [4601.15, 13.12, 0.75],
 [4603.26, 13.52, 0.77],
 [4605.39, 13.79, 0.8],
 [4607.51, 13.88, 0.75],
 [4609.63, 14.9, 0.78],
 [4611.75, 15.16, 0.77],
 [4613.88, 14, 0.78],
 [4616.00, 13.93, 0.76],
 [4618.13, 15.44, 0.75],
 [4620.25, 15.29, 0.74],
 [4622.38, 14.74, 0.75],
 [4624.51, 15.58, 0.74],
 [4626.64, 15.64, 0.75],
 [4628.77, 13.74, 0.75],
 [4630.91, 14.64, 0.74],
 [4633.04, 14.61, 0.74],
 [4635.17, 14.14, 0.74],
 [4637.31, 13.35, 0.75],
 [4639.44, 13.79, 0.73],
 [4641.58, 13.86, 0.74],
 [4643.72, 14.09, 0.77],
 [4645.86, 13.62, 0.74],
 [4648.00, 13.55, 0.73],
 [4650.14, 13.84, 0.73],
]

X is 0.20 mag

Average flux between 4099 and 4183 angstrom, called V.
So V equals 11.2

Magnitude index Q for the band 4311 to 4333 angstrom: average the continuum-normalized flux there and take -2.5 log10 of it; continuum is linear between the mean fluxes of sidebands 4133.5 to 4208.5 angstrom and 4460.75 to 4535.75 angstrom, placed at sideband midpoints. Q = 0.11 mag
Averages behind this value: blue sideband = 11.8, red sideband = 13.5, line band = 11.4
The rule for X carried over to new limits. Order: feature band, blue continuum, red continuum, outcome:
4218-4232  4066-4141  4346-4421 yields -0.06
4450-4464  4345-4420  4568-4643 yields 0.07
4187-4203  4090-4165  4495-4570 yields -0.04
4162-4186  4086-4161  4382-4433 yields -0.06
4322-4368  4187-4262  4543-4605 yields 0.16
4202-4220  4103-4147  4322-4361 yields -0.11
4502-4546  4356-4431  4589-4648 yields -0.03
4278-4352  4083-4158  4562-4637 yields 0.12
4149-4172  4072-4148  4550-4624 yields -0.07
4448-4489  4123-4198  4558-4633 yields 0.04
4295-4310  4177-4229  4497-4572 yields 0.19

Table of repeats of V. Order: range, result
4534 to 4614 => 13.6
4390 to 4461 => 12.5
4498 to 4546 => 13.7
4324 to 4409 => 11.4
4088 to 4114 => 9.61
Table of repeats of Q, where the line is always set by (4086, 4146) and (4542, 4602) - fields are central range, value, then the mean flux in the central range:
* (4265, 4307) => 0.07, 11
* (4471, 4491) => -0.06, 13.7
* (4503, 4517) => -0.08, 14.1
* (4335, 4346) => 0.34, 8.86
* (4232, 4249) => -0.11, 12.7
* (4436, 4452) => -0.02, 13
